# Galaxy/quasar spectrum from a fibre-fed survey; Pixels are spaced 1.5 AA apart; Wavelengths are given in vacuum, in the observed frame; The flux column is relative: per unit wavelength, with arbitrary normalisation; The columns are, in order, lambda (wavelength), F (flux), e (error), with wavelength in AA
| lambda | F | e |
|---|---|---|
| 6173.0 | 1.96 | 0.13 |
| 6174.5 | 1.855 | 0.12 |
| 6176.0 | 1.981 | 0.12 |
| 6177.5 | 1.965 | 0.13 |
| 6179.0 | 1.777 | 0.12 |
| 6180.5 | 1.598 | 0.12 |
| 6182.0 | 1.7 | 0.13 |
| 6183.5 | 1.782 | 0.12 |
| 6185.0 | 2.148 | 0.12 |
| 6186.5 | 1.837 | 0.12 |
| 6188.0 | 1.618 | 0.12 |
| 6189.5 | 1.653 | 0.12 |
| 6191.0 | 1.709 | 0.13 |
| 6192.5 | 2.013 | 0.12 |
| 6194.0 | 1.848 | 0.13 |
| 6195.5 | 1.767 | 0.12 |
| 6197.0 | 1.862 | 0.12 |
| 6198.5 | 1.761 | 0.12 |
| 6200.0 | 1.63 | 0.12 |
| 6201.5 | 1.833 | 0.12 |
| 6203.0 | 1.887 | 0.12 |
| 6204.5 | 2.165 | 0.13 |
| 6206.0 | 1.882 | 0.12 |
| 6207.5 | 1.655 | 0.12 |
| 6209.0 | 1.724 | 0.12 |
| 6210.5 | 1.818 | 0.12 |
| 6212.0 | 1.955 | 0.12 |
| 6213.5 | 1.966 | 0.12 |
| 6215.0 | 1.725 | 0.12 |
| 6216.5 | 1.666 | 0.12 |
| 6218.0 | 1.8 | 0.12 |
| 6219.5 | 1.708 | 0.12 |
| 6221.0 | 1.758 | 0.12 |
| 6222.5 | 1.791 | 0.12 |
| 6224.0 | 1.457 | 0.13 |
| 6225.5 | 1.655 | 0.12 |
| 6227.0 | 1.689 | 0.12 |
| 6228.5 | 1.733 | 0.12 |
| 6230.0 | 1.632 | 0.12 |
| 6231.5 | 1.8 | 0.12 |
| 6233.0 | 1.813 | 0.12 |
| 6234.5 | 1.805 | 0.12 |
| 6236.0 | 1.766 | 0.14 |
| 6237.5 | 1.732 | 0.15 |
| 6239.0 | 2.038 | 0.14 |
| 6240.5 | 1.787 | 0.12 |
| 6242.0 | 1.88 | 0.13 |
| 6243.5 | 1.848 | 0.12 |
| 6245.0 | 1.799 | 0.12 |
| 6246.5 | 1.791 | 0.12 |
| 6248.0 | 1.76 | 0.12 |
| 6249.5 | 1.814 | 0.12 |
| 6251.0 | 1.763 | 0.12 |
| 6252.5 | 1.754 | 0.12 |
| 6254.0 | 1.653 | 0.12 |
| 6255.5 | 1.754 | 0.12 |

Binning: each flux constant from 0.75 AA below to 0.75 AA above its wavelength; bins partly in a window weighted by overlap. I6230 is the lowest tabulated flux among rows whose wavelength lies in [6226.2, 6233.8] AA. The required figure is 1.632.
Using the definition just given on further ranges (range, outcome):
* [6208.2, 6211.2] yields 1.724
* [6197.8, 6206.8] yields 1.63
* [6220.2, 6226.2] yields 1.457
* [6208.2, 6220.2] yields 1.666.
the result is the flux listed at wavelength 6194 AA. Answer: 1.848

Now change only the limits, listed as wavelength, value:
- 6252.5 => 1.754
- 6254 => 1.653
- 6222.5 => 1.791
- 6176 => 1.981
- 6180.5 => 1.598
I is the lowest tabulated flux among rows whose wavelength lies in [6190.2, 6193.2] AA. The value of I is 1.709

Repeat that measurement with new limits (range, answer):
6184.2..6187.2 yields 1.837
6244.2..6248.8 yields 1.76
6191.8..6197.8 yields 1.767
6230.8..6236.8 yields 1.766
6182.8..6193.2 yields 1.618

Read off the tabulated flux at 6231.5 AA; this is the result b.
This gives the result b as 1.8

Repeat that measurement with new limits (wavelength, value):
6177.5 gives 1.965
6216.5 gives 1.666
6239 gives 2.038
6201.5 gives 1.833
